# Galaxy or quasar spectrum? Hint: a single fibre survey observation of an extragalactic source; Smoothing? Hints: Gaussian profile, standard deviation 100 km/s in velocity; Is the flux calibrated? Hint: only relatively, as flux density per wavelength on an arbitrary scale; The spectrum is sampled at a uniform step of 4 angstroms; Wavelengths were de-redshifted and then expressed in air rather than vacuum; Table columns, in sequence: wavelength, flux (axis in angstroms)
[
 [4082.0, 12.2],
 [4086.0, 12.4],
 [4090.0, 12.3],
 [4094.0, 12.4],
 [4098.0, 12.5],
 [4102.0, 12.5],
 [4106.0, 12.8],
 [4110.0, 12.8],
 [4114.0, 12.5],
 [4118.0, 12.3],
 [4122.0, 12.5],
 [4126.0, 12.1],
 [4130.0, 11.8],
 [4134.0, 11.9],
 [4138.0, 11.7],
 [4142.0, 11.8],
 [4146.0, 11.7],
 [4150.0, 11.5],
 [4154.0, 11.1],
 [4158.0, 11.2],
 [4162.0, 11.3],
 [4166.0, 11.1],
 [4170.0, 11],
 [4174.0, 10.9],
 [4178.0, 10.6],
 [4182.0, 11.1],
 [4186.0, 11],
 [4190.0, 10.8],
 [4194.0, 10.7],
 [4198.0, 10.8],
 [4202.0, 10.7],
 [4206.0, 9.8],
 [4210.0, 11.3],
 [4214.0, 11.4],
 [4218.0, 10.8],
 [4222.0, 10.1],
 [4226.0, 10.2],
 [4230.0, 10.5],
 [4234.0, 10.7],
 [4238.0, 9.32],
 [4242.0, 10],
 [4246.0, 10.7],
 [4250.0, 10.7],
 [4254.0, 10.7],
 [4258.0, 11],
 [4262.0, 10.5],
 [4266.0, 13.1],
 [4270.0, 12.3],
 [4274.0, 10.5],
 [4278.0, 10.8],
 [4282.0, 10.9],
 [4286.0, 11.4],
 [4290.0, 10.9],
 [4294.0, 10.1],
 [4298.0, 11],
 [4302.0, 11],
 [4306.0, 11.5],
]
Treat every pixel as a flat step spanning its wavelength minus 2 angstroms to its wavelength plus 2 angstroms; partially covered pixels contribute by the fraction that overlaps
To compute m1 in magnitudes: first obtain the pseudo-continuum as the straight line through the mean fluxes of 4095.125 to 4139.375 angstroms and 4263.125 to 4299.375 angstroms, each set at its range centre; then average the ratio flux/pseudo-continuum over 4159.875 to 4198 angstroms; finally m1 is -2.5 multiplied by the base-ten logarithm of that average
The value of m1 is 0.09 mag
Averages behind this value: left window 12.3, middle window 10.9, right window 11.2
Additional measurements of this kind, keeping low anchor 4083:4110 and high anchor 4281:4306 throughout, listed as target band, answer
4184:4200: 0.09 mag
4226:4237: 0.10 mag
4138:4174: 0.06 mag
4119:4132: 0.01 mag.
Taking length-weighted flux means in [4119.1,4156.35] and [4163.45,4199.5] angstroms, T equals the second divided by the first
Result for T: 0.92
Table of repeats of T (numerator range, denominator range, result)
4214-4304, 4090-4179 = 0.91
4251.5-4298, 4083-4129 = 0.89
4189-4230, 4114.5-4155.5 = 0.90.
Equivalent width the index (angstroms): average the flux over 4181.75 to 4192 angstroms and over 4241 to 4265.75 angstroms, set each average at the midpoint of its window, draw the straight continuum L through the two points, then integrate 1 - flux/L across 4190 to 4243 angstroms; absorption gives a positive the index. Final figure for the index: 1.8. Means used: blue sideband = 10.9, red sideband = 10.8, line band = 10.5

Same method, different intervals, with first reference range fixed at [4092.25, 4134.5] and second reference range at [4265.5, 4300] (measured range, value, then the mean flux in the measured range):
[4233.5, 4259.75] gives 2.25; 10.4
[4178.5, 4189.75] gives 0.87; 11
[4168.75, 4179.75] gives 1.03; 10.8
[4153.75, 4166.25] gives 0.88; 11.2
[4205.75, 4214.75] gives 0.55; 11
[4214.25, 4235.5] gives 1.90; 10.5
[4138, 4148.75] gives 0.39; 11.7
